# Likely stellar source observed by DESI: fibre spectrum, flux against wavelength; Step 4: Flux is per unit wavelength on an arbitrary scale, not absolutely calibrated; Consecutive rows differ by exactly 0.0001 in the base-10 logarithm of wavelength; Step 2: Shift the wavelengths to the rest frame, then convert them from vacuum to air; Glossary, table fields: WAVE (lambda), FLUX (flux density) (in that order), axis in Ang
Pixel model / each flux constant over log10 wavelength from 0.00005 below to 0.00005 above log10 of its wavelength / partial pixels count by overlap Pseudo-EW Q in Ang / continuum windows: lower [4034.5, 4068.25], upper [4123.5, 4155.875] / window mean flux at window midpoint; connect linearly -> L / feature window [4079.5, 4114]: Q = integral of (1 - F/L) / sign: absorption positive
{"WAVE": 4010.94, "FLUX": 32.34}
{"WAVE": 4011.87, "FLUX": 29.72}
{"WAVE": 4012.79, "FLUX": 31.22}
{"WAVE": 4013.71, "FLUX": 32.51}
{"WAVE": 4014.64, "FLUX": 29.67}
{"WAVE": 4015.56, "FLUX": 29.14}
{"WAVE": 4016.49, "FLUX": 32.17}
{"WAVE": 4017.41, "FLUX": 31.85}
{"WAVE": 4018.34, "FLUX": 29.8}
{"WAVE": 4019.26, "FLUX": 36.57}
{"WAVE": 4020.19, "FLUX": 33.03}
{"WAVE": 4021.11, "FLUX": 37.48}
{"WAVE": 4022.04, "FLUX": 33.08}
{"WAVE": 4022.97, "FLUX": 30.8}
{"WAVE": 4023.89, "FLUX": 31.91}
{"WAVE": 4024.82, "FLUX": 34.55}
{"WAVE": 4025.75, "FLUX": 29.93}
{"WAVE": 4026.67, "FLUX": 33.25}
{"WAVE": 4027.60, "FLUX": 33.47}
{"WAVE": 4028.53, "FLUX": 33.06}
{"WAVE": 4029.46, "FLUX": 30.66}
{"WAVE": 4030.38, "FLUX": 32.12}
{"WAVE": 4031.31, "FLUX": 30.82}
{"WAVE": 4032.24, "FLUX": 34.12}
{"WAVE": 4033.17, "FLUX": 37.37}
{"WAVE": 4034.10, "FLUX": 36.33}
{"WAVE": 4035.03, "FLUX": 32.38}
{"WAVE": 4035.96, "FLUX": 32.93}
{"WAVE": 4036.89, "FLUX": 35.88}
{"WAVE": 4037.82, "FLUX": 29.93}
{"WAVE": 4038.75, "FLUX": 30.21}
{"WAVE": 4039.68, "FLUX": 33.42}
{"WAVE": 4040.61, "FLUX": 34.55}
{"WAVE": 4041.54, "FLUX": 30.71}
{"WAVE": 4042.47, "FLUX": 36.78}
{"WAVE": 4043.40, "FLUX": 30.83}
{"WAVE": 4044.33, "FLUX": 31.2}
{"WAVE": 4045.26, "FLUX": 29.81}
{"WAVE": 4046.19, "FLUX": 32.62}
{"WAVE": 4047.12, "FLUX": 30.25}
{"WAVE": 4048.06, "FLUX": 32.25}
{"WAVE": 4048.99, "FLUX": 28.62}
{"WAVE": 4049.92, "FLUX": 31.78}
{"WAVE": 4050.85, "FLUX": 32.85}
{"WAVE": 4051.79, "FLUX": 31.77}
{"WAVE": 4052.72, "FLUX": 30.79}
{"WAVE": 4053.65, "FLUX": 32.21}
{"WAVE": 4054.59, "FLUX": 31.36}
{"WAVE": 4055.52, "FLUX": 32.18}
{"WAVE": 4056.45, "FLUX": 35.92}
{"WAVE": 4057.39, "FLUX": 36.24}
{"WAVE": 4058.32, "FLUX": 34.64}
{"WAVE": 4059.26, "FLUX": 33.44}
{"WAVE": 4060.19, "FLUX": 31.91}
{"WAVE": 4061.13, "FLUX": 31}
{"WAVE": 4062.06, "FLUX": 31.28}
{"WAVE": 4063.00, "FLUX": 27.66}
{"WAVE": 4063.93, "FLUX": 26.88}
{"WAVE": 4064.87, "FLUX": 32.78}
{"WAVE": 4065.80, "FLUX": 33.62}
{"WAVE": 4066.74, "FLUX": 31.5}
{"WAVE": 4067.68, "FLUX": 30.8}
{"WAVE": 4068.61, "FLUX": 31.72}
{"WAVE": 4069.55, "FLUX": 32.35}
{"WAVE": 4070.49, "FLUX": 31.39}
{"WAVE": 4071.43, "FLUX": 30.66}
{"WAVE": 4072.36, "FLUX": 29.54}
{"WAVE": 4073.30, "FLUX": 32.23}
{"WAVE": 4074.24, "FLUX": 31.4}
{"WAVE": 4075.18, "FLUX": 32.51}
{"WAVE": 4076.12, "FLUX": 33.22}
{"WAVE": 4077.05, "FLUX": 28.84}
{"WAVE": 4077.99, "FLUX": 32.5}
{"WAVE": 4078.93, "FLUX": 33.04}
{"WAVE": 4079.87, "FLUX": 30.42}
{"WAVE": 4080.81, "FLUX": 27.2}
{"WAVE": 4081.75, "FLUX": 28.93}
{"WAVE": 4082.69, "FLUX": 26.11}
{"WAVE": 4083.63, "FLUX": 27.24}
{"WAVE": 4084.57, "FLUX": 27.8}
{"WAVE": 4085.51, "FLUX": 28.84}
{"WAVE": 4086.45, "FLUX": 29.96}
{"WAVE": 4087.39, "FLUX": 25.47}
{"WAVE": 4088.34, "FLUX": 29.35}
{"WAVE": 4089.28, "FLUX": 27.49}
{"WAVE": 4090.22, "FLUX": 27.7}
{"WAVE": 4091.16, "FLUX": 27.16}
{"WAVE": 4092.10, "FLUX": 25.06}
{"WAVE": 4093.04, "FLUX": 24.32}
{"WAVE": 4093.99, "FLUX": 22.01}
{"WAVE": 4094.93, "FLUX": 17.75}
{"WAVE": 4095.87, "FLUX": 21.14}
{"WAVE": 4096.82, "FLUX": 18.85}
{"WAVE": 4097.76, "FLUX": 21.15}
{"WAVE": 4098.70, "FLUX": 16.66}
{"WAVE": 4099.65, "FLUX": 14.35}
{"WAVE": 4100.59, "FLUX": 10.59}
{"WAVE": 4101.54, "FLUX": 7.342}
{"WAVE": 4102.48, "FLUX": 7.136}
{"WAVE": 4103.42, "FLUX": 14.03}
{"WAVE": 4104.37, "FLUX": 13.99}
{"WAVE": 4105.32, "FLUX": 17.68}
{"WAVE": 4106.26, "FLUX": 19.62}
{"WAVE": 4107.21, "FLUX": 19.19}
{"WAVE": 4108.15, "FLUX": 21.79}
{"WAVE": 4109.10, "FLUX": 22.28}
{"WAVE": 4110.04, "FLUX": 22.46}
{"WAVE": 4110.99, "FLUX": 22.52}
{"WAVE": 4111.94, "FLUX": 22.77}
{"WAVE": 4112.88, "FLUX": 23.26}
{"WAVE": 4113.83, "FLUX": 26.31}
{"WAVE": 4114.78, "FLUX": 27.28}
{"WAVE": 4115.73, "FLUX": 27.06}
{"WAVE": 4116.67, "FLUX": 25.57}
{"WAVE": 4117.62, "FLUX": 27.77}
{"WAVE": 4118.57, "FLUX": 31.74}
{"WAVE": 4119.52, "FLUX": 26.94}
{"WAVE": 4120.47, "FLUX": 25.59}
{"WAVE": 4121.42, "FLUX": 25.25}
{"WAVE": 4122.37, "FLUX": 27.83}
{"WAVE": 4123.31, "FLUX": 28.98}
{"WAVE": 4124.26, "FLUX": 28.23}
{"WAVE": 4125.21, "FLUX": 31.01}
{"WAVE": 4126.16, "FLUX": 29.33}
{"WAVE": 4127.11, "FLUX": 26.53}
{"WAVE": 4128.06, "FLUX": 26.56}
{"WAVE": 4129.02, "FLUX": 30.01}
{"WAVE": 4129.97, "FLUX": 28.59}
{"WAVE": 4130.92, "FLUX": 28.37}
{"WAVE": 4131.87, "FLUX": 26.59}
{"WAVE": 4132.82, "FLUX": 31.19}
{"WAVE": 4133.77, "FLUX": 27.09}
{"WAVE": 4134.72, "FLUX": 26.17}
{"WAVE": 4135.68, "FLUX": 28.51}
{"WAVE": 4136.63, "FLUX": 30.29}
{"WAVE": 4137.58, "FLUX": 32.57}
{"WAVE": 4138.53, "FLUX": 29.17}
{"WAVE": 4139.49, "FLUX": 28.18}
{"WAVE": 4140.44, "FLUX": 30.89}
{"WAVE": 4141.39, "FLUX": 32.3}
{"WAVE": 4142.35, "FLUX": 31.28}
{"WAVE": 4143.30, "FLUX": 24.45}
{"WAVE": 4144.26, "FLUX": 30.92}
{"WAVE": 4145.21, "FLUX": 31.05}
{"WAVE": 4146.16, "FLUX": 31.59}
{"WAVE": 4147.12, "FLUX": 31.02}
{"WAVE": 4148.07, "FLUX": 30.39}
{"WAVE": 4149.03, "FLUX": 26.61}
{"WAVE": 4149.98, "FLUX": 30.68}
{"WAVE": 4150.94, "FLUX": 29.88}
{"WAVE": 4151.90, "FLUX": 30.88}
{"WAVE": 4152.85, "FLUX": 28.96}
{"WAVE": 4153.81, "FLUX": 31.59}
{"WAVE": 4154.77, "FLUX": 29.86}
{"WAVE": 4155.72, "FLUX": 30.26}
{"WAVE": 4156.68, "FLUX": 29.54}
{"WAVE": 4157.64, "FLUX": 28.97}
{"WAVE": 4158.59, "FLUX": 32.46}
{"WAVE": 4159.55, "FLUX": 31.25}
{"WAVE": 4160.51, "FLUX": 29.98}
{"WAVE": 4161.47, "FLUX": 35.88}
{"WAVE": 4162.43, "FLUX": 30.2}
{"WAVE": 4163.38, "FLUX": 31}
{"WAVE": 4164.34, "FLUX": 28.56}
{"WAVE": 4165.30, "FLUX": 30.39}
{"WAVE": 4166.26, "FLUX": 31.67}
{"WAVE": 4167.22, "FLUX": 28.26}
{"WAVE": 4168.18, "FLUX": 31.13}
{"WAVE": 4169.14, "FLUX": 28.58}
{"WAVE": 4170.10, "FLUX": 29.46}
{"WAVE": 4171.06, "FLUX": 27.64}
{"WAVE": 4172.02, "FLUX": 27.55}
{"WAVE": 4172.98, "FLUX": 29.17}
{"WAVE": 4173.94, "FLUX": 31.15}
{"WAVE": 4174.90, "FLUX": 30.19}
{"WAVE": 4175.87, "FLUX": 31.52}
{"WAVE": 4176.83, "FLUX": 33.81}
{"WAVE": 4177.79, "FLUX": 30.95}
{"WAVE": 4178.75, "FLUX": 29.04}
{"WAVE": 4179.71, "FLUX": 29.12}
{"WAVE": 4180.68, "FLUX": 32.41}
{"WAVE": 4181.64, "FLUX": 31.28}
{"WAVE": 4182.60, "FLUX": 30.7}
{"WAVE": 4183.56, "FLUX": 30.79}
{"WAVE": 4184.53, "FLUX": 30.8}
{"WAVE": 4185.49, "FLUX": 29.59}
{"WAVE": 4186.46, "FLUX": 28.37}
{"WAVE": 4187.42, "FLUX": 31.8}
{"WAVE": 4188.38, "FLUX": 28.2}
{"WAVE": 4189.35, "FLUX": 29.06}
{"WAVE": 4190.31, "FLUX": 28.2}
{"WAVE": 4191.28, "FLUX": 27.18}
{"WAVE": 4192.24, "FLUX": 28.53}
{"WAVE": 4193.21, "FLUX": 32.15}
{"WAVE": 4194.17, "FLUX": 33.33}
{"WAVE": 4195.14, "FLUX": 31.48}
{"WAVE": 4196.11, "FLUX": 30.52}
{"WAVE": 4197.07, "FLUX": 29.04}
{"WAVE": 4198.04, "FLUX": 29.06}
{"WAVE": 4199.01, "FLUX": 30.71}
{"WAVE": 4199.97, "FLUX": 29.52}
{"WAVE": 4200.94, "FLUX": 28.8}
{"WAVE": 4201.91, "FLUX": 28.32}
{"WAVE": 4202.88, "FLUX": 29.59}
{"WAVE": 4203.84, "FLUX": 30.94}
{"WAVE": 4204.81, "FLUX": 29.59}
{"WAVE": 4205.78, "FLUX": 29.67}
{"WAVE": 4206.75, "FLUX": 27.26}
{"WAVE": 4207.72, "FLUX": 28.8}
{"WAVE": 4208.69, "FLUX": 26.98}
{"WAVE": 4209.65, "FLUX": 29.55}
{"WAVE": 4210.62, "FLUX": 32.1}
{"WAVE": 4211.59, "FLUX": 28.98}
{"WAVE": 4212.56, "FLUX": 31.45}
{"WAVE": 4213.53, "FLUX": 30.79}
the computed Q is 9.8 Ang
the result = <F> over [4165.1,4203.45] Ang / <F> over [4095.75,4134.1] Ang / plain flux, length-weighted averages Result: 1.3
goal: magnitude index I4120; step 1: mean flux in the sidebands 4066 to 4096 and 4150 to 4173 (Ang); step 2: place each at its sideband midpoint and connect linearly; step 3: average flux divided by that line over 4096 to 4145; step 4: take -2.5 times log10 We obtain 0.20 mag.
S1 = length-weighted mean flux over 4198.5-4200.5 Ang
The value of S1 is 30.1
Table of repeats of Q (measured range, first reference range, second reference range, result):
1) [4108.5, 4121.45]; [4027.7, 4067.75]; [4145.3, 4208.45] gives 2.4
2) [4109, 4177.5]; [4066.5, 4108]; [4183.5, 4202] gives -3.8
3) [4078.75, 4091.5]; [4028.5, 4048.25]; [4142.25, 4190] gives 1.4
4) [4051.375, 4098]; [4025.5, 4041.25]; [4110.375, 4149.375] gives 2.4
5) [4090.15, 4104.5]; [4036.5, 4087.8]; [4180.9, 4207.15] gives 6.0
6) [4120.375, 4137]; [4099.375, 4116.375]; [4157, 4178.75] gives -3.8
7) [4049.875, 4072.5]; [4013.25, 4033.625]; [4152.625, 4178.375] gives 0.1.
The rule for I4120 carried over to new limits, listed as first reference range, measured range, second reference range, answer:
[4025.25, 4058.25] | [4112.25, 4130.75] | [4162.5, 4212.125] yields 0.13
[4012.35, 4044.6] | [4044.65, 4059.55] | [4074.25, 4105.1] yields -0.11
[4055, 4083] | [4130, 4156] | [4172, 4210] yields 0.03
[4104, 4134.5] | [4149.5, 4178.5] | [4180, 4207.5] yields -0.08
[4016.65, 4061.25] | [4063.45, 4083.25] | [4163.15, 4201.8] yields 0.04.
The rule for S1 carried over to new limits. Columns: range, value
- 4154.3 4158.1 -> 29.7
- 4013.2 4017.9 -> 31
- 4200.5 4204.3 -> 29.4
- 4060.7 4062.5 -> 31.2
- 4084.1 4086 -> 28.4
